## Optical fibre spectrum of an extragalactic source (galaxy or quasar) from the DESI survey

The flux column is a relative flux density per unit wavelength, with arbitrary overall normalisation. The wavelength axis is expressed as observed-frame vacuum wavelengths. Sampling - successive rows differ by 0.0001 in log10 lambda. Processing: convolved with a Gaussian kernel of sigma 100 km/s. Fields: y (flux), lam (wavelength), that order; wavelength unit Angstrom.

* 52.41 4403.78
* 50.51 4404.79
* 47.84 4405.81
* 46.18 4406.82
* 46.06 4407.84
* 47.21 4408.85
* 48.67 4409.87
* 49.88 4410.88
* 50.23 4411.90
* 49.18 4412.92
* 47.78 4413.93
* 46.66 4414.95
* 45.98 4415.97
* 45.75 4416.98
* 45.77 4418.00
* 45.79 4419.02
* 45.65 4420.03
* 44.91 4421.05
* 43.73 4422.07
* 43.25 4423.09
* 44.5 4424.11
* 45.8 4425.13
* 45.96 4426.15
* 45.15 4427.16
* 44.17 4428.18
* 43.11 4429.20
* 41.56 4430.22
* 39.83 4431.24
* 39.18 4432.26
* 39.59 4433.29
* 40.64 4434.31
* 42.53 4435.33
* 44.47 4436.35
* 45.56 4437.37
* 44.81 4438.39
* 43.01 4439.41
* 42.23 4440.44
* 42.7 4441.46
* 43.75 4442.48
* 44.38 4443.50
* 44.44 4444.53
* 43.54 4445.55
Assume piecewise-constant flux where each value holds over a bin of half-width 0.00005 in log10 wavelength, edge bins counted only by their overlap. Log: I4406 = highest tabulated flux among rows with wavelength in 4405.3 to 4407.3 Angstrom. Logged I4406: 47.84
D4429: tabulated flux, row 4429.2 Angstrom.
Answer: 43.11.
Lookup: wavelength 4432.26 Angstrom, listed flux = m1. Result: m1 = 39.18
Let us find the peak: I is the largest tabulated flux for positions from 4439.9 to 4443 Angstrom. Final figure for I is 43.75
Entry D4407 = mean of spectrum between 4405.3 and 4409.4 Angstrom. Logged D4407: 46.8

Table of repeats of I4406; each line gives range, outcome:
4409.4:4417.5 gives 50.23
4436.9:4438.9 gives 45.56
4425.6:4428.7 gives 45.96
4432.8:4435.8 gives 42.53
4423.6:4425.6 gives 45.8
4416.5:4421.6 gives 45.79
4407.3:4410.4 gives 48.67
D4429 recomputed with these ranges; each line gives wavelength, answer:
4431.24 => 39.83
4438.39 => 44.81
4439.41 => 43.01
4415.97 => 45.98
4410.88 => 49.88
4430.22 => 41.56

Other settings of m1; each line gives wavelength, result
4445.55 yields 43.54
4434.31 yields 40.64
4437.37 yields 45.56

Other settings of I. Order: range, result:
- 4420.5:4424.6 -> 44.91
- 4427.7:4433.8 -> 44.17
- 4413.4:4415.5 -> 47.78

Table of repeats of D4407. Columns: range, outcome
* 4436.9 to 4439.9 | 44.5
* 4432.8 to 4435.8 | 40.9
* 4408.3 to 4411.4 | 48.6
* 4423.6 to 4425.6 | 45.1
